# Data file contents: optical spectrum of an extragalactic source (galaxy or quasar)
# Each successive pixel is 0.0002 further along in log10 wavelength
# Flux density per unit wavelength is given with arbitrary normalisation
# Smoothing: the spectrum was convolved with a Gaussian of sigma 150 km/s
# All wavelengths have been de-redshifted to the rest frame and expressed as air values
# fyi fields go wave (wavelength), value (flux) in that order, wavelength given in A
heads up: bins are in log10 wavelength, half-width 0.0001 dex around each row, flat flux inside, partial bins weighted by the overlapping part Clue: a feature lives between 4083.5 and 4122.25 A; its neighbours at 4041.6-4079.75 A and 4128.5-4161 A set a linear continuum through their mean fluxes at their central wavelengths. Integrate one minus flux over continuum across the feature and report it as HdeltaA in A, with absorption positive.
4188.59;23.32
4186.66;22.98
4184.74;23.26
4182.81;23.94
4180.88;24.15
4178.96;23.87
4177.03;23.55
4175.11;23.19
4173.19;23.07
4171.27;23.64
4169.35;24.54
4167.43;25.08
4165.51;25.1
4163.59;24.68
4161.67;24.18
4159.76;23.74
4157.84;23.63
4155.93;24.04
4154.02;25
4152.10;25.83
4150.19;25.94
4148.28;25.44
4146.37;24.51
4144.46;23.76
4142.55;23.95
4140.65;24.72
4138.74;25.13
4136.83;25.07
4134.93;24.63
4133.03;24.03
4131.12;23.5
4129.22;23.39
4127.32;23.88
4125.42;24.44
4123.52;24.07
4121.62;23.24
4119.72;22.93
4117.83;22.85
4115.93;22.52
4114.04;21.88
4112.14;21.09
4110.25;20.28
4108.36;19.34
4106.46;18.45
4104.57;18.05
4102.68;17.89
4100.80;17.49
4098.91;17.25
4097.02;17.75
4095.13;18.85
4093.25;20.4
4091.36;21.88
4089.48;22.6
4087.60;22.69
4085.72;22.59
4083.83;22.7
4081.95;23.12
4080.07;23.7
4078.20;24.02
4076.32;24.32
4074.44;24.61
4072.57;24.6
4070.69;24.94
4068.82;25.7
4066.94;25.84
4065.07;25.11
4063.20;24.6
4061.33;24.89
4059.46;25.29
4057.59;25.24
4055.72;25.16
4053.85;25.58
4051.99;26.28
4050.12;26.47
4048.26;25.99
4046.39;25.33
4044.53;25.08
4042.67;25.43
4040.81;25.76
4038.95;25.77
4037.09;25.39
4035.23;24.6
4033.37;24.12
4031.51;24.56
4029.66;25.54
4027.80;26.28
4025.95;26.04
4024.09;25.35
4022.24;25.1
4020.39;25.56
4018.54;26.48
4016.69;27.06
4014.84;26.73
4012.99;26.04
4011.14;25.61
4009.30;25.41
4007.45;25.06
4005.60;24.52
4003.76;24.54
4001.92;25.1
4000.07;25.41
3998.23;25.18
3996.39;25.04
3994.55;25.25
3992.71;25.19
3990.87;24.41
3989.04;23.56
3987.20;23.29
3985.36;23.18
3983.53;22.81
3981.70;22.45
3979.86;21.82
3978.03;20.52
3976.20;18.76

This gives 6.7 A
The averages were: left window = 25.2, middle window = 20.6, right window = 24.5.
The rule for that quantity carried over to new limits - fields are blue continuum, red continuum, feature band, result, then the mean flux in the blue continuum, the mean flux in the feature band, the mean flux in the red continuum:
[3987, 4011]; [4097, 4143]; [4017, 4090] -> -4.3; 24.8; 25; 22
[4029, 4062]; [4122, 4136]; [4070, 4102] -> 3.6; 25.4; 21.9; 24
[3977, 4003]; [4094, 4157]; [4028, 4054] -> -2.4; 23.8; 25.4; 22.5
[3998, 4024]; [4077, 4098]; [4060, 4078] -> -1.7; 25.6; 24.9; 21.9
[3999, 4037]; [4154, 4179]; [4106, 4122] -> 2.0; 25.4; 21.4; 24.1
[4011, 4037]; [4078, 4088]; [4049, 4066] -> -0.9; 25.6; 25.4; 23.1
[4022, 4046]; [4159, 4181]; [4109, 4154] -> 1.2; 25.3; 23.8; 24.1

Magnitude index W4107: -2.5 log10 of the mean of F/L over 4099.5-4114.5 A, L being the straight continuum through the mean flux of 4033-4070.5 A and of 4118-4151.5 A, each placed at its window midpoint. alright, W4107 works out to 0.272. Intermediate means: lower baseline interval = 25.4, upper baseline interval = 24.3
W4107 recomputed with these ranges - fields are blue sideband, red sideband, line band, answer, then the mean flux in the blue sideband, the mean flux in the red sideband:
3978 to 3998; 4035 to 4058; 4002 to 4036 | -0.036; 23.6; 25.6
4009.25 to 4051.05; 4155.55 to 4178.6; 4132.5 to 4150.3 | -0.016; 25.6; 24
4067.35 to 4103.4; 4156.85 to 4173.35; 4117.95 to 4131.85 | -0.022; 22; 24.2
